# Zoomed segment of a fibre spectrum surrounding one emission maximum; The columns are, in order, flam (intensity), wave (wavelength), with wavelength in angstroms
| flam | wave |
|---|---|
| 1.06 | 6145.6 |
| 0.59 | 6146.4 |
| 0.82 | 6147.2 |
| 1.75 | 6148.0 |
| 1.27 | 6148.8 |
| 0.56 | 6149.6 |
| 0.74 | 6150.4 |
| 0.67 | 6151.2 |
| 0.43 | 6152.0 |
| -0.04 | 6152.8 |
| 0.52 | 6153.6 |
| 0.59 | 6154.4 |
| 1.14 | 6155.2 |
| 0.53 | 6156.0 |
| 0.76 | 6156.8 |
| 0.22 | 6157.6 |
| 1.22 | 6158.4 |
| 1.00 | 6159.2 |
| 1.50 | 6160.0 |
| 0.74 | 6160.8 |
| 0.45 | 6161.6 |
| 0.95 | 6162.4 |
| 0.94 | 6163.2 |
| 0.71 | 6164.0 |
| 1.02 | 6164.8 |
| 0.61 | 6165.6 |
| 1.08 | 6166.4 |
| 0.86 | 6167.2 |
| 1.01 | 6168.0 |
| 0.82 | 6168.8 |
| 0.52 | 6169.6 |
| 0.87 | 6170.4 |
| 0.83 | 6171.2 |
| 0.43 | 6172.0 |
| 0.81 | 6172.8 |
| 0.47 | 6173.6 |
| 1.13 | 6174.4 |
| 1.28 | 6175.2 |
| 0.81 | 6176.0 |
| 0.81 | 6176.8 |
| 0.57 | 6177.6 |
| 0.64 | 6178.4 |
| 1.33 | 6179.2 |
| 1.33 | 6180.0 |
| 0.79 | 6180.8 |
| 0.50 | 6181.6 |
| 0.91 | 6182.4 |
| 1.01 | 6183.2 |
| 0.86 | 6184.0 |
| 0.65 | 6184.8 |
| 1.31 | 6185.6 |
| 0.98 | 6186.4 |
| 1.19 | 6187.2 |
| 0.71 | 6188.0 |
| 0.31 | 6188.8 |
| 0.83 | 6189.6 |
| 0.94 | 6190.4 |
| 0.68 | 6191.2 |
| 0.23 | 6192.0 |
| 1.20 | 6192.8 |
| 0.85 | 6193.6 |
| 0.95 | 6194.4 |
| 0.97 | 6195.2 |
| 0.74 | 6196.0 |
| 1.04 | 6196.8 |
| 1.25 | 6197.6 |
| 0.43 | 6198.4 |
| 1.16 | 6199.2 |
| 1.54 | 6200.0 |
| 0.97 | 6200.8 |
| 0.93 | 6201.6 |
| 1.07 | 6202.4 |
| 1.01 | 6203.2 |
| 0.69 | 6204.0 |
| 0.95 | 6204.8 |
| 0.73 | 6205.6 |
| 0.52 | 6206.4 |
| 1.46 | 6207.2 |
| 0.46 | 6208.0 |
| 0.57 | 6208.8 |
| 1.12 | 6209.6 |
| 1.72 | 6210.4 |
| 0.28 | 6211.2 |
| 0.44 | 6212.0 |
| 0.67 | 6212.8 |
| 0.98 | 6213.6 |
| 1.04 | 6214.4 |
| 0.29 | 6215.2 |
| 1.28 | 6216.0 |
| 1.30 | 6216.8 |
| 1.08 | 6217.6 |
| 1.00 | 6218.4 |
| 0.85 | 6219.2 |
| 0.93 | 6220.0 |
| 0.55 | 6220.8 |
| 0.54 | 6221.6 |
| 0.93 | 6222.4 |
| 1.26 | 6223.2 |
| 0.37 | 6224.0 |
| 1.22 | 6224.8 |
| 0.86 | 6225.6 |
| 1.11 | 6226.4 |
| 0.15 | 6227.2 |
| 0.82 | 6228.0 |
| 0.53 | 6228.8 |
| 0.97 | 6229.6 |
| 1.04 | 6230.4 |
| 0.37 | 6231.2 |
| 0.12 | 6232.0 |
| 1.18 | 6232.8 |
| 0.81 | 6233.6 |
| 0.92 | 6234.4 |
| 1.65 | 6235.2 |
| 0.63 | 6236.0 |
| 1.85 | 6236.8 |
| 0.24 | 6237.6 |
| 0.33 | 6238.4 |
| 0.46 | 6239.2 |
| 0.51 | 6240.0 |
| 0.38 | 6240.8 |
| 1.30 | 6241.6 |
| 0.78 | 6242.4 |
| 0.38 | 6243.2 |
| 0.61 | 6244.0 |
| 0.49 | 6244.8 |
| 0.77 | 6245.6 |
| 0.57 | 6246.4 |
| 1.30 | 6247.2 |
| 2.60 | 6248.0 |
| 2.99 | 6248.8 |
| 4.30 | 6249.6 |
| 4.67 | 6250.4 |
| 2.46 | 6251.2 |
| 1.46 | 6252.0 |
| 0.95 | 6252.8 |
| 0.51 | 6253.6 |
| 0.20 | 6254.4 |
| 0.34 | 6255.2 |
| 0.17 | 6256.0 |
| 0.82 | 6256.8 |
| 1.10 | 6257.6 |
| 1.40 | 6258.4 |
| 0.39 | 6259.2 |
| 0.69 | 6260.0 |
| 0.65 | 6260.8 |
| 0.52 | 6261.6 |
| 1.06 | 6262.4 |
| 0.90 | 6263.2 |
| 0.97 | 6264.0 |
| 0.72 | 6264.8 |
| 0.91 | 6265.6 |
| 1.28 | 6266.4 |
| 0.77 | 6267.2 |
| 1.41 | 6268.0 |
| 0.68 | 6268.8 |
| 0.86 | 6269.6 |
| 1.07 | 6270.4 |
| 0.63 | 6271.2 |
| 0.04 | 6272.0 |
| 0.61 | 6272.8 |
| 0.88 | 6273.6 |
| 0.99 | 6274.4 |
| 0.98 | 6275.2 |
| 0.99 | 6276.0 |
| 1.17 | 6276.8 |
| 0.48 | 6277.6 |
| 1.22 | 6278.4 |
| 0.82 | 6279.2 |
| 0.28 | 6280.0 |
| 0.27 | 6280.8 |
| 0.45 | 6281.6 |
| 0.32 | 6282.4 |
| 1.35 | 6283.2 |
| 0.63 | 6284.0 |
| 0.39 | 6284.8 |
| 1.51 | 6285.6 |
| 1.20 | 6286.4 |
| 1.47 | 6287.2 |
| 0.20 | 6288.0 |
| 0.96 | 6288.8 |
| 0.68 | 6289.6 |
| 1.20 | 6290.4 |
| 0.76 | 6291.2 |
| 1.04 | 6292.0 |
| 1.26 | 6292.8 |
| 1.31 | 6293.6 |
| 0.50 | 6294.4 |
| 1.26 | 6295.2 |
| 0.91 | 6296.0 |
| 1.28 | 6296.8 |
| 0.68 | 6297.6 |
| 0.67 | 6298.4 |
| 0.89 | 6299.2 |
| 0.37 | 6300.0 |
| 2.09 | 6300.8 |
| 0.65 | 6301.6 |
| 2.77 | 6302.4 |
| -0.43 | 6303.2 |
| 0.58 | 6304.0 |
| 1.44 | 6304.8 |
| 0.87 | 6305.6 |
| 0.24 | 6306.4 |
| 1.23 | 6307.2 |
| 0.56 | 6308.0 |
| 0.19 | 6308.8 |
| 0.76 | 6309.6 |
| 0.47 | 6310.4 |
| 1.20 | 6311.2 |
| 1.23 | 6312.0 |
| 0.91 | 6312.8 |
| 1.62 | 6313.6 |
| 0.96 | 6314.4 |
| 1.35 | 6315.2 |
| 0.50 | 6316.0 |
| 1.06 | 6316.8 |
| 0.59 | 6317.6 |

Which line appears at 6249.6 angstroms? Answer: H-beta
